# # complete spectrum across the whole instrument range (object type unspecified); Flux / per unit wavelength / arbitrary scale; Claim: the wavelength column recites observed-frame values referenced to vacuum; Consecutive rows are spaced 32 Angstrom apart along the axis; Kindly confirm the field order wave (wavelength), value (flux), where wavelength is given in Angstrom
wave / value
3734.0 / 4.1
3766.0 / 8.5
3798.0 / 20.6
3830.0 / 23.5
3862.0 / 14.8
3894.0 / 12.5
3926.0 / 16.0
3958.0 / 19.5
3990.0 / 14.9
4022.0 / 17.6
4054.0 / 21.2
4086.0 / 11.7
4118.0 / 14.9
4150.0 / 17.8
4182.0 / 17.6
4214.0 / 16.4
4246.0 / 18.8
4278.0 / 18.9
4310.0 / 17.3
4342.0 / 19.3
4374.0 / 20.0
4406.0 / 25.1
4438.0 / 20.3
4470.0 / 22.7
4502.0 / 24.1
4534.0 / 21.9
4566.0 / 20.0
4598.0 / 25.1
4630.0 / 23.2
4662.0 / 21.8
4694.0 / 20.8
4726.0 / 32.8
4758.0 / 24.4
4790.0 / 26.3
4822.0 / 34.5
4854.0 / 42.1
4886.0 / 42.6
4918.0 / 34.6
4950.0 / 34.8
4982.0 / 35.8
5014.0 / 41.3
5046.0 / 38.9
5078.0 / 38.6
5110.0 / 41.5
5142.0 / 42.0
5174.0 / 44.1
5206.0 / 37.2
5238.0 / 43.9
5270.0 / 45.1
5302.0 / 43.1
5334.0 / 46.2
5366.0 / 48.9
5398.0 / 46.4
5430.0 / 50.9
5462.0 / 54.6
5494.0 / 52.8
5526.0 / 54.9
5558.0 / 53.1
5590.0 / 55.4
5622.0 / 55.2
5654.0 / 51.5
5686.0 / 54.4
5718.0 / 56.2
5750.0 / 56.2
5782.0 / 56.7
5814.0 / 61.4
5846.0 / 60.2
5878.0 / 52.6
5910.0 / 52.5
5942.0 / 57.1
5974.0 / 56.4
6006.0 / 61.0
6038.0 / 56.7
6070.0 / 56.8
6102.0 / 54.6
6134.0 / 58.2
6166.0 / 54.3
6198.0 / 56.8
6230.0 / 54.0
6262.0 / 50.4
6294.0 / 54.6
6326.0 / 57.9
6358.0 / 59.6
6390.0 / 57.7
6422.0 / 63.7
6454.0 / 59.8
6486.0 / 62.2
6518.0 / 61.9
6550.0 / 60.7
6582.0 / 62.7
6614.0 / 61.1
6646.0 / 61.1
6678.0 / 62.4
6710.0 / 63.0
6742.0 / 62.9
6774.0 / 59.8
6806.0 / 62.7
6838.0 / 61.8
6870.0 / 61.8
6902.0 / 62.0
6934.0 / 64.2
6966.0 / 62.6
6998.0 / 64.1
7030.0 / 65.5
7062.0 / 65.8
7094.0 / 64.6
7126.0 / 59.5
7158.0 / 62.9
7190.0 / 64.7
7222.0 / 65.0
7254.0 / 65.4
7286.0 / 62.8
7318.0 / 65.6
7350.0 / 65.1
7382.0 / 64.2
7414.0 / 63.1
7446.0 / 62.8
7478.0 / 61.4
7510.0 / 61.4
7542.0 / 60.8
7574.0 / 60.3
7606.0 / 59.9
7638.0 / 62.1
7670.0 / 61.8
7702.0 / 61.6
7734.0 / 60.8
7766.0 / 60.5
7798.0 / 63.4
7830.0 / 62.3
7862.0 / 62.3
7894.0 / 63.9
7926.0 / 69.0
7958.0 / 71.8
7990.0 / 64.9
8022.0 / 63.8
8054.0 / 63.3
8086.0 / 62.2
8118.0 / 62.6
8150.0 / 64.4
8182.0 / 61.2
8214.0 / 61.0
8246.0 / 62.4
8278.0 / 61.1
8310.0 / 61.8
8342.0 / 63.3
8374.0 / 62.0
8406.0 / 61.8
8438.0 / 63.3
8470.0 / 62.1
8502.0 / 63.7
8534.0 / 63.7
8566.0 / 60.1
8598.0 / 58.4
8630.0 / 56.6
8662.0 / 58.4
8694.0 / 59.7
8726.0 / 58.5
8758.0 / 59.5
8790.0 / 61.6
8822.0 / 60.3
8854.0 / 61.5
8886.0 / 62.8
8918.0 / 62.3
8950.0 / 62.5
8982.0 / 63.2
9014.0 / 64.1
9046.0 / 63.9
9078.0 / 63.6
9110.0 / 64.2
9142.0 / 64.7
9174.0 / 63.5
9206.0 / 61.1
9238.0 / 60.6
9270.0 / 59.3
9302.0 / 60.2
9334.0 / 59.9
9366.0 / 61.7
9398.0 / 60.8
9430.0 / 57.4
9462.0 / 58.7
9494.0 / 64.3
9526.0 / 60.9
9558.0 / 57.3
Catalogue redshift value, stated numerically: 0.21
